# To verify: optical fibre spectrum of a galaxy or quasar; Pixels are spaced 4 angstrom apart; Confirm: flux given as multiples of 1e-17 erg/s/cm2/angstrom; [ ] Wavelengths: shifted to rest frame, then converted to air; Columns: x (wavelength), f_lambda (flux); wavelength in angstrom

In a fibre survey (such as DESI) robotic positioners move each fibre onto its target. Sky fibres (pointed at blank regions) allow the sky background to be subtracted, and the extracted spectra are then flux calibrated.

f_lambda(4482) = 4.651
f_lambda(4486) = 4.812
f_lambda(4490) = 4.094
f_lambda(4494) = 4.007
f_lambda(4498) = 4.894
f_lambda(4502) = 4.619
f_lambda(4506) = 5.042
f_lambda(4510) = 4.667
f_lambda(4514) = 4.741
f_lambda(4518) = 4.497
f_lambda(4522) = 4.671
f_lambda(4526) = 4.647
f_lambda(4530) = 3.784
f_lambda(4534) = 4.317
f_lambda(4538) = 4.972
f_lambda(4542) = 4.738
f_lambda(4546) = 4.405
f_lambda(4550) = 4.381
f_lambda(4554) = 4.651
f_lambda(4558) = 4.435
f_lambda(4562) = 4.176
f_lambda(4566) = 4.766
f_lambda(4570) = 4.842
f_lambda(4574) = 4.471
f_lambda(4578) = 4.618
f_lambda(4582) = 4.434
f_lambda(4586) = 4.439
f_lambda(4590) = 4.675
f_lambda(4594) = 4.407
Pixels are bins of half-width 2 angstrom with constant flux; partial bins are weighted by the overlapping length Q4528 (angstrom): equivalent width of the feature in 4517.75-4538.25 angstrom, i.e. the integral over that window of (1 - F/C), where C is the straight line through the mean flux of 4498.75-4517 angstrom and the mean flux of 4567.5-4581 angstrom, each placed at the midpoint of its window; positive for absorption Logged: 1.2 angstrom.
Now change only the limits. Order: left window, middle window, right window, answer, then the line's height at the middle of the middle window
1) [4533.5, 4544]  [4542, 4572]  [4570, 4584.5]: 0.7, 4.64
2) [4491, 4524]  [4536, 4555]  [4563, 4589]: -0.1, 4.6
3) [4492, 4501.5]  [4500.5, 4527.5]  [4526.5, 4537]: -2.2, 4.35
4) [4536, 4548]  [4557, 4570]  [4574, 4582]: 0.2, 4.6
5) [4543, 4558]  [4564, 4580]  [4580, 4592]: -0.6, 4.51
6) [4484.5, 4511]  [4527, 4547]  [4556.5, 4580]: 0.5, 4.57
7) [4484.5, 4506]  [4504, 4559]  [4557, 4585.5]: -0.5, 4.53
